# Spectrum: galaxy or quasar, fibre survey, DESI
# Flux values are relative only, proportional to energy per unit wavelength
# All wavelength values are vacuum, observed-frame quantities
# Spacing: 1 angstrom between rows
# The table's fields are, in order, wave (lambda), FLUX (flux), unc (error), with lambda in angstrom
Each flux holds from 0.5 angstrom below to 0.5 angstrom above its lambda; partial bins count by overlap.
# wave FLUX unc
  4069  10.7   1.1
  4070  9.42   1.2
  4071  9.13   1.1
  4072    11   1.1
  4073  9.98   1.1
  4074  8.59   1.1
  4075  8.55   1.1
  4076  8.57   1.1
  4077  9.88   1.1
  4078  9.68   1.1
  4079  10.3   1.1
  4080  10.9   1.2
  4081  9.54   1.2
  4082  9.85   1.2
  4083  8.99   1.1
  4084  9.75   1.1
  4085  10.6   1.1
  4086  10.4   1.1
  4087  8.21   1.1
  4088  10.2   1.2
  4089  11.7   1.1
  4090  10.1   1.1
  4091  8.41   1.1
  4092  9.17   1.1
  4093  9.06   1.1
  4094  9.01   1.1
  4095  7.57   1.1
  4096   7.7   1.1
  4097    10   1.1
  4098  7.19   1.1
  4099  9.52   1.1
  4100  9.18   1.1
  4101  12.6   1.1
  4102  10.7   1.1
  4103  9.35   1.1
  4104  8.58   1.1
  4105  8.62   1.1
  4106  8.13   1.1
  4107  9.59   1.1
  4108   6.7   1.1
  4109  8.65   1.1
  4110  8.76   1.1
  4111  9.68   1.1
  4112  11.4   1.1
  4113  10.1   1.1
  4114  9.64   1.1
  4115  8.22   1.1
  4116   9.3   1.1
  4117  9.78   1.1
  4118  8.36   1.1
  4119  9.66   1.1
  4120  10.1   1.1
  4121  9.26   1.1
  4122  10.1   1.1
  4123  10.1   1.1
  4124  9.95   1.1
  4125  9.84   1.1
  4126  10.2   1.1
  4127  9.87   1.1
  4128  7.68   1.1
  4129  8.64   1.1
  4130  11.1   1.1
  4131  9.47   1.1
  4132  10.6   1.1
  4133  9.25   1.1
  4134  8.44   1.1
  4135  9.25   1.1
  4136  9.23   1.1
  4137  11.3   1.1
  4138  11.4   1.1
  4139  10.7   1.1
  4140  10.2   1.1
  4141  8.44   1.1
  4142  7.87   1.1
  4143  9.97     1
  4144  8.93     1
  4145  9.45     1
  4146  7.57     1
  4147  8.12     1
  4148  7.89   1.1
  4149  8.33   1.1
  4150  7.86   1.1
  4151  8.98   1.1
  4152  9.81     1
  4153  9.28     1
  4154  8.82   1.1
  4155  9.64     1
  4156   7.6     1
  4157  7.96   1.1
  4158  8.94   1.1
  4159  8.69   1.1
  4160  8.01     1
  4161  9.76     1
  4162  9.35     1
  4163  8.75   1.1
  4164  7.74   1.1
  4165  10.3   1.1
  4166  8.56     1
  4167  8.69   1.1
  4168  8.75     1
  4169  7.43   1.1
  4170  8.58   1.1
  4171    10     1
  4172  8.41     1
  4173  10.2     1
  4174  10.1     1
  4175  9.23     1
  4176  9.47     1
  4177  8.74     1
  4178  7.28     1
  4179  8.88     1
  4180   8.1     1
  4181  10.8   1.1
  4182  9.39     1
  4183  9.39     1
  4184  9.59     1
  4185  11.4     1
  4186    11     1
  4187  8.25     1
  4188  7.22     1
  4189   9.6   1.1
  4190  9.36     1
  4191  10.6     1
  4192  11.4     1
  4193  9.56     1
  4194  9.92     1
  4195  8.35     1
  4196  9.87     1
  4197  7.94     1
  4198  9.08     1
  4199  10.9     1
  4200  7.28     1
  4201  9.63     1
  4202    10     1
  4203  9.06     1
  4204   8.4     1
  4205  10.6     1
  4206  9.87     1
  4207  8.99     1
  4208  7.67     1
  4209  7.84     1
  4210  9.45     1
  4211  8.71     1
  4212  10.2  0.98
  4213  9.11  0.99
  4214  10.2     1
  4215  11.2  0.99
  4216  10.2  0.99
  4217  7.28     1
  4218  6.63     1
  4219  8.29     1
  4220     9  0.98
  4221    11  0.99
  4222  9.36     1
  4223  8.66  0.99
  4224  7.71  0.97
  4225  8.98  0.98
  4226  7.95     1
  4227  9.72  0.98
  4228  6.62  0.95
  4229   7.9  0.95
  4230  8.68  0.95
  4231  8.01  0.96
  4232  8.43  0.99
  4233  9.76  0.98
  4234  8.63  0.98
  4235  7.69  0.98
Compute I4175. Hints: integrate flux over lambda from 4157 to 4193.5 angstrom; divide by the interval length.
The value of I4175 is 9.19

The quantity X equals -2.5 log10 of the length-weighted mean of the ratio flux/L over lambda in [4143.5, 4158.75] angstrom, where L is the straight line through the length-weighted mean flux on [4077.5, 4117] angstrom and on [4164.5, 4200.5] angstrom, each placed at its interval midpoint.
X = 0.086 mag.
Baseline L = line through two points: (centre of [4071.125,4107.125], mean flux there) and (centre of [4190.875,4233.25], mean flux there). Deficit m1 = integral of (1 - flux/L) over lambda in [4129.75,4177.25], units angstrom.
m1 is 0.8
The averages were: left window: 9.47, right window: 9.05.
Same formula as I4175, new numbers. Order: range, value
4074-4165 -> 9.29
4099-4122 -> 9.4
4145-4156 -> 8.62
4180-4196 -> 9.68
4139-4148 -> 8.87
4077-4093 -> 9.83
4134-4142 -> 9.83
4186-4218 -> 9.27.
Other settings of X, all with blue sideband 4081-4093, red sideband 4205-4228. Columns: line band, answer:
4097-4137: 0.013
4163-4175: 0.033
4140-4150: 0.101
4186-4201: -0.023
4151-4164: 0.057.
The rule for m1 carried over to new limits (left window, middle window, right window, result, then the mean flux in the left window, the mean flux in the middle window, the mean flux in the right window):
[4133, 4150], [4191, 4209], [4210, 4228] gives -0.5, 9.16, 9.32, 9.01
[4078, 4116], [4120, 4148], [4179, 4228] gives -0.4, 9.41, 9.5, 9.23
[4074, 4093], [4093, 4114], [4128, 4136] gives 0.9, 9.66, 9.16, 9.4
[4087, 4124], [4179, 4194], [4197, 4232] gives -1.1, 9.33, 9.67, 8.92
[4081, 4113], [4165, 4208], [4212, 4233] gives -1.5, 9.35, 9.28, 8.81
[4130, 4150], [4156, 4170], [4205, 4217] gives 1.0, 9.29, 8.64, 9.37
